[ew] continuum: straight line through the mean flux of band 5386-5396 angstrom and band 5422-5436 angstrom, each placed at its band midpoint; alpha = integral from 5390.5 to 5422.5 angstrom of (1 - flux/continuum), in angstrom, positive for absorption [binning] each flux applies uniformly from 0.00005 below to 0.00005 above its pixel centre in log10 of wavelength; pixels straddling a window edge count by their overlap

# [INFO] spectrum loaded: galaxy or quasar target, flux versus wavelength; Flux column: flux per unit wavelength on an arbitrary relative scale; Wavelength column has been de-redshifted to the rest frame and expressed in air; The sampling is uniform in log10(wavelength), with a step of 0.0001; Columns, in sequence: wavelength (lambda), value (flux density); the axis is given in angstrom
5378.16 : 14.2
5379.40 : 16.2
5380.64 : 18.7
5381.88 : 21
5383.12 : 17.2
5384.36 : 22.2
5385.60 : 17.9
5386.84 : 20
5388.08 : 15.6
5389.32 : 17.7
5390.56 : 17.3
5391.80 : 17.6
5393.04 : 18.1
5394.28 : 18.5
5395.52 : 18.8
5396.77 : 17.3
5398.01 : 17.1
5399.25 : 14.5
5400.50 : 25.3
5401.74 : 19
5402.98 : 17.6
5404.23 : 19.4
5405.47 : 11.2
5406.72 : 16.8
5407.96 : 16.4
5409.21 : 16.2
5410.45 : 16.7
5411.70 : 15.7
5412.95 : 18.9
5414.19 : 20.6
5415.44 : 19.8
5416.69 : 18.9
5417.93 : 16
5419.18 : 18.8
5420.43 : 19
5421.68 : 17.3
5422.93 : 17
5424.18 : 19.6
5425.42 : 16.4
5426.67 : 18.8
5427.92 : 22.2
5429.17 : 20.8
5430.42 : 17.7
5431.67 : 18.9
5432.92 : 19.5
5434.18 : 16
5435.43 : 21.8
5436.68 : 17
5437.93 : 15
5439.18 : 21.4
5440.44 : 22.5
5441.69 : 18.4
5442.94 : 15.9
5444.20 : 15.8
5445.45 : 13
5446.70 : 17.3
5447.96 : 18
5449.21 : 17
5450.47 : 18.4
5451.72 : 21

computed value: 0.9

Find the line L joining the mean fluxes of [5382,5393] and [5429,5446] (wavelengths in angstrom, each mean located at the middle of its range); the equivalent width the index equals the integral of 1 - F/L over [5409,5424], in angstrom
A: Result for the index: 0.1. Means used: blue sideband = 18.3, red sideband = 18.1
